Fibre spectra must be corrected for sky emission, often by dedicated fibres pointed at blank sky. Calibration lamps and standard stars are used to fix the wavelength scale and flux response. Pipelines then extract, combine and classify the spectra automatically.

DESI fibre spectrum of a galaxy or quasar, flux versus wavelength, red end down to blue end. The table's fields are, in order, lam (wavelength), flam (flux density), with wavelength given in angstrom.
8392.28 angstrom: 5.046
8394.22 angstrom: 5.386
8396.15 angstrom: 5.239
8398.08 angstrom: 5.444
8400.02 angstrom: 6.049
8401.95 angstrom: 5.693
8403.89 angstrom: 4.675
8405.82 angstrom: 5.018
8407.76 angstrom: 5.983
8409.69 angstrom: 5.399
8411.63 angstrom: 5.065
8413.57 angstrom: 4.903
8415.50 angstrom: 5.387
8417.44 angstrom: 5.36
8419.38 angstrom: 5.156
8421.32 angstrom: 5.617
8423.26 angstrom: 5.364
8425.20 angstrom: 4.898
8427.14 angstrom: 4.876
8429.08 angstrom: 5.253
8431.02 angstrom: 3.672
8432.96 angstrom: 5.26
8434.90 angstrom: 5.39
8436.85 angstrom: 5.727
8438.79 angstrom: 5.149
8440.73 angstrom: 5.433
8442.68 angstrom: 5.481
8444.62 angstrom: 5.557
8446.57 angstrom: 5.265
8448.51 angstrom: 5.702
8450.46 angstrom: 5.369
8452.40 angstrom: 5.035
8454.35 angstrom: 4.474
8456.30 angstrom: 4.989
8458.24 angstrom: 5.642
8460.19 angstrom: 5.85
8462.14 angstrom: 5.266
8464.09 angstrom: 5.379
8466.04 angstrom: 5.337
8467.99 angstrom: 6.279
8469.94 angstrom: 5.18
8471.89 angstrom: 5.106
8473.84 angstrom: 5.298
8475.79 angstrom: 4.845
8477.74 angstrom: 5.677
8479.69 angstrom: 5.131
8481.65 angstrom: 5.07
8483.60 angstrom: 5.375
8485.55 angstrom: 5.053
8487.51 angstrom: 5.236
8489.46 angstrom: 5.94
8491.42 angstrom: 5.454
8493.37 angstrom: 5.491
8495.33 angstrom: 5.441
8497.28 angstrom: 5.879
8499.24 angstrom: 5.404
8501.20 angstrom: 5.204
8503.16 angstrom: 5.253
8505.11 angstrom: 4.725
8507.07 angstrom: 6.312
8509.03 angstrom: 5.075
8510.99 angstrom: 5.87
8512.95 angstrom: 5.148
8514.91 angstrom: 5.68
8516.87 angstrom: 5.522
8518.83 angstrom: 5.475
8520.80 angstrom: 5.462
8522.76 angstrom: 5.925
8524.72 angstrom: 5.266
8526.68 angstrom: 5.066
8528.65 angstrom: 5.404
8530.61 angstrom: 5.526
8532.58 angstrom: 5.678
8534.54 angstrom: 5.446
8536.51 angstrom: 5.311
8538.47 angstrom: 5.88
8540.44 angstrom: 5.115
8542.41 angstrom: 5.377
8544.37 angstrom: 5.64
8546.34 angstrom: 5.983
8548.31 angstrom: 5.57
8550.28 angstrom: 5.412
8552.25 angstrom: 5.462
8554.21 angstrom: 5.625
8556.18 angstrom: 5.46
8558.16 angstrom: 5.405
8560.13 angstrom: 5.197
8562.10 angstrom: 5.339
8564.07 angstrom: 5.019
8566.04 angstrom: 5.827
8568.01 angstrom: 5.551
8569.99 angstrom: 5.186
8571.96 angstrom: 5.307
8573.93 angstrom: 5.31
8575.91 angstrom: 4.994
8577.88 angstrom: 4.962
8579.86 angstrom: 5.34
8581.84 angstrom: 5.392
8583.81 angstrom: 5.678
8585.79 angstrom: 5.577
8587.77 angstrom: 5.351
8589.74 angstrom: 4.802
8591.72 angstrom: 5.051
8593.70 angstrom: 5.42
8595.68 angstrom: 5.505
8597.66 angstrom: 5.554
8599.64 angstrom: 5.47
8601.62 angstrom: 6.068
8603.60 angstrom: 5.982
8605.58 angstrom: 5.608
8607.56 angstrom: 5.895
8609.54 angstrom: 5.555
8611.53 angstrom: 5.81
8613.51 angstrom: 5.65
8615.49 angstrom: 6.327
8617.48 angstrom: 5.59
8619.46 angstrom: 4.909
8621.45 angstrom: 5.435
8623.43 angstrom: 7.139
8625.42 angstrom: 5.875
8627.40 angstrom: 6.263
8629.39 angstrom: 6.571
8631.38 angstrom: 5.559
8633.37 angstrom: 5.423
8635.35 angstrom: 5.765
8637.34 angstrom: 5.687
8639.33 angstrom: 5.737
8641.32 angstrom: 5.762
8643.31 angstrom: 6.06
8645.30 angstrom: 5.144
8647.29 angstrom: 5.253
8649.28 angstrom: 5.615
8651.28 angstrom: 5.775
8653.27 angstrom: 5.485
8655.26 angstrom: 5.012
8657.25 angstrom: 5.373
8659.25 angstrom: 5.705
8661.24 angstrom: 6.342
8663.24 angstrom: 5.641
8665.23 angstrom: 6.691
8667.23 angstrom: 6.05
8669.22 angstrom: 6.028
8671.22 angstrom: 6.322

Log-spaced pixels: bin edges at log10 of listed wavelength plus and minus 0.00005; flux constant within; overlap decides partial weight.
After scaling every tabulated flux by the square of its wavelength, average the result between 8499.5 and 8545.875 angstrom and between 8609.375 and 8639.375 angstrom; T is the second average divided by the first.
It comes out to 1.10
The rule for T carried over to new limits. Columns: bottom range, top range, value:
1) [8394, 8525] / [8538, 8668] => 1.08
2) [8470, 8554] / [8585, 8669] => 1.08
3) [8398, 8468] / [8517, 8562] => 1.06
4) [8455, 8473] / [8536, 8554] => 1.04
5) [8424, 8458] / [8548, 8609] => 1.09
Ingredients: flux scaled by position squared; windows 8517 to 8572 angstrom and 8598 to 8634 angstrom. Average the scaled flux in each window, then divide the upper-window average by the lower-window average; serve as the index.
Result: 1.1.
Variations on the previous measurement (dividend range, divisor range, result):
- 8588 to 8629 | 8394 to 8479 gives 1.12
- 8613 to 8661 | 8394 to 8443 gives 1.15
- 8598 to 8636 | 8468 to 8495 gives 1.13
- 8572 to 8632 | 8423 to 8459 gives 1.13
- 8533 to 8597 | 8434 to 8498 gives 1.03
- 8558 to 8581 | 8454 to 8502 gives 1.00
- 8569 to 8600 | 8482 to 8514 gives 1.00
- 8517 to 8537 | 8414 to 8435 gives 1.10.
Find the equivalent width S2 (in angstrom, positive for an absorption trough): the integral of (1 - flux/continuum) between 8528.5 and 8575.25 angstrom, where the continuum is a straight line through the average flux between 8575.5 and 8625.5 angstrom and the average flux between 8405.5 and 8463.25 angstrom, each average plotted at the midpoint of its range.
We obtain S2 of 0.2 angstrom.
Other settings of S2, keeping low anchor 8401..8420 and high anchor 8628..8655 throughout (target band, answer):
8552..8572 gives 0.5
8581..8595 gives 0.6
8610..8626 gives -0.6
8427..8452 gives 0.3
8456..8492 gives 0.0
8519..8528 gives 0.0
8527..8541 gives 0.0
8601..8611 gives -0.4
